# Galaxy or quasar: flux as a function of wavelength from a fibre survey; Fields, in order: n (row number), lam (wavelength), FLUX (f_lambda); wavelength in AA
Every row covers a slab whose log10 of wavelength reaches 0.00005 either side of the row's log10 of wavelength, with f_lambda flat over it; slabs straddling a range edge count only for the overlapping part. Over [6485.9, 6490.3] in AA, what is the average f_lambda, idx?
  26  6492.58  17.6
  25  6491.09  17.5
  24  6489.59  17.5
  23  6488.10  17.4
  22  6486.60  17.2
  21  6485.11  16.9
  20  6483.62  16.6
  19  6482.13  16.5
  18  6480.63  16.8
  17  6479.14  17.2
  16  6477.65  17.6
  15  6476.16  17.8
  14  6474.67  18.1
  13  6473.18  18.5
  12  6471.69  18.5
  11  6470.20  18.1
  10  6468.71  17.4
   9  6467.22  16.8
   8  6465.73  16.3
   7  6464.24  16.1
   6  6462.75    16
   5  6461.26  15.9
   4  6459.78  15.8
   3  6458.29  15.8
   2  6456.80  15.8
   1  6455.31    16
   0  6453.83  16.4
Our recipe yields 17.4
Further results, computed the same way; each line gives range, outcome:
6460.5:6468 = 16.2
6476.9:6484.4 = 16.9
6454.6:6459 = 15.8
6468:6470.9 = 17.7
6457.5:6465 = 15.9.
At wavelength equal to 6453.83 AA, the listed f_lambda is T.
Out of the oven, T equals 16.4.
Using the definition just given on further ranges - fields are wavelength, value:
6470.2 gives 18.1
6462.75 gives 16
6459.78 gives 15.8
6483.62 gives 16.6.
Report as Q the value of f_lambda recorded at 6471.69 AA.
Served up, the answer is 18.5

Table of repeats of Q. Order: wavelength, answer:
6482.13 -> 16.5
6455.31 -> 16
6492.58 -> 17.6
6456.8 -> 15.8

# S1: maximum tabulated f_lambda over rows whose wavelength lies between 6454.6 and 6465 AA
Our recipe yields 16.1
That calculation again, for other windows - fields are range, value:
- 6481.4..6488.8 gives 17.4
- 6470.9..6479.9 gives 18.5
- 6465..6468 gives 16.8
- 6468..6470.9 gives 18.1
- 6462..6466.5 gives 16.3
